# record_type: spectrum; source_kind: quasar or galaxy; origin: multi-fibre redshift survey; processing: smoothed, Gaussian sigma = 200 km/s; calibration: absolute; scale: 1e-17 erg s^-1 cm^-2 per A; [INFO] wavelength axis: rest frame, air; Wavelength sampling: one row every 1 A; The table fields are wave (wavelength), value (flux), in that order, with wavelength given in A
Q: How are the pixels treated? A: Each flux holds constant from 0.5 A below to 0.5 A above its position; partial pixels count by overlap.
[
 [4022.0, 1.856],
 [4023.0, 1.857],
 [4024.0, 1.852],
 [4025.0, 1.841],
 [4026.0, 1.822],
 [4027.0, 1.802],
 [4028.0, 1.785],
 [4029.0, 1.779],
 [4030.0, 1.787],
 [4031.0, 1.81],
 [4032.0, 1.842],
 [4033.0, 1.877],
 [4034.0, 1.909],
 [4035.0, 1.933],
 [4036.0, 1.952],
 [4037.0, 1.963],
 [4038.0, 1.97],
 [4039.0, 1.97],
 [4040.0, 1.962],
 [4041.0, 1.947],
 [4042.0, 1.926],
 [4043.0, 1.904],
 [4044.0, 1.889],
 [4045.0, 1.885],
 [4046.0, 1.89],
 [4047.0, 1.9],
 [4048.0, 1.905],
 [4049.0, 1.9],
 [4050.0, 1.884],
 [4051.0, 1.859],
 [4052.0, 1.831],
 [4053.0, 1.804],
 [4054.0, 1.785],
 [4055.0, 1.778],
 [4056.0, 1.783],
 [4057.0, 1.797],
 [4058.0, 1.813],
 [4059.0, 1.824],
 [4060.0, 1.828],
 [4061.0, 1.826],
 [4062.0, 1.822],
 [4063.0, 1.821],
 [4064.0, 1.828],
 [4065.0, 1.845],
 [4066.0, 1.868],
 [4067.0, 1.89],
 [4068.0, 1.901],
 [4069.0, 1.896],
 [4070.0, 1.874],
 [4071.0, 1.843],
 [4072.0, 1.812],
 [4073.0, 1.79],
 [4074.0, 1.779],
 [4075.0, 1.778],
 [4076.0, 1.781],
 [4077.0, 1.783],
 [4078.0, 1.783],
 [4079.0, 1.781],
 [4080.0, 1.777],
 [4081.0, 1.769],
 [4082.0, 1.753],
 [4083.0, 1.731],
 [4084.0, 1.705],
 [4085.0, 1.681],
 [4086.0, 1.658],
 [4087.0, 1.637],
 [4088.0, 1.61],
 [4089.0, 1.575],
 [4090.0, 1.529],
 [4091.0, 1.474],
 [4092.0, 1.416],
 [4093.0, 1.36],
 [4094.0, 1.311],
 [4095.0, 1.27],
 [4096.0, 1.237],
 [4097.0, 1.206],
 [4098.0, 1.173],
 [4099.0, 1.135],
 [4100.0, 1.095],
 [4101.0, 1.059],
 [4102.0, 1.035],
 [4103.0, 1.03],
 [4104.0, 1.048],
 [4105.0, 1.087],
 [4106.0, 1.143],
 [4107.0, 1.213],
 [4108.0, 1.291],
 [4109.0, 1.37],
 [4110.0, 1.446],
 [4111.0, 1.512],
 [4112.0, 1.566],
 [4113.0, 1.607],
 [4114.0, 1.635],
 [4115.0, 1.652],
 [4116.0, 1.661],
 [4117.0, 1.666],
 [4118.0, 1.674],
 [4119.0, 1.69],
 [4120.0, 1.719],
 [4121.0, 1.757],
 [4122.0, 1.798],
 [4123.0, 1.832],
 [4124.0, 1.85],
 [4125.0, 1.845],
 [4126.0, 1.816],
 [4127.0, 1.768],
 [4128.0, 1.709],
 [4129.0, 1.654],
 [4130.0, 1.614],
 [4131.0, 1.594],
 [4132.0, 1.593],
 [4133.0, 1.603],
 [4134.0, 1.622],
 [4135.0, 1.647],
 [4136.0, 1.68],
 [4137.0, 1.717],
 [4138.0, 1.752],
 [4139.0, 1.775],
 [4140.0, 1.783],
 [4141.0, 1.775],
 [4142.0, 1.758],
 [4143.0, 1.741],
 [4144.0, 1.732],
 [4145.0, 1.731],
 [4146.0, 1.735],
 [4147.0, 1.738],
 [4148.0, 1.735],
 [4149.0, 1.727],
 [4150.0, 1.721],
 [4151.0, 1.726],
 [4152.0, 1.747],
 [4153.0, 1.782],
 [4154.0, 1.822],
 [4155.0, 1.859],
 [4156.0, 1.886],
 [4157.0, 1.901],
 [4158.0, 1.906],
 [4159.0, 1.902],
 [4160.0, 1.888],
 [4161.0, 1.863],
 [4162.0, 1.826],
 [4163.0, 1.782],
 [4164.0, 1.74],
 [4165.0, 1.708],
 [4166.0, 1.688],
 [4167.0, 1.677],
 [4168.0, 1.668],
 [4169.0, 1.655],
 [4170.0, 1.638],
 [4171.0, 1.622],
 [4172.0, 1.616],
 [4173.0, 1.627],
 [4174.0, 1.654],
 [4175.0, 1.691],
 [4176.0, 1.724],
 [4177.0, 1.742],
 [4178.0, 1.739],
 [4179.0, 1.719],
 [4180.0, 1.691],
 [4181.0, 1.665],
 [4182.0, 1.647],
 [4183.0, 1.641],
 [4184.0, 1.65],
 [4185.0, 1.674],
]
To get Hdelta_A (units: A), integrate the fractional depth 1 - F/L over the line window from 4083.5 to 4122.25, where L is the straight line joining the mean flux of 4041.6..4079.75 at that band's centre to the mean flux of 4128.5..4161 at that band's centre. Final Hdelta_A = 7.90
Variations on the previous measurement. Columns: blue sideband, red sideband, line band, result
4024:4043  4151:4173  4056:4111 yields 8.0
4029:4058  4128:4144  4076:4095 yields 1.8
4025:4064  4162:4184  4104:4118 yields 2.6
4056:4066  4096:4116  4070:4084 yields -1.3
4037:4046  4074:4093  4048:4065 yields 0.1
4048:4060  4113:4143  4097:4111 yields 4.6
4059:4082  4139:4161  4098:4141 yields 6.3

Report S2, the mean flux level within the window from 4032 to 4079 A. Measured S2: 1.86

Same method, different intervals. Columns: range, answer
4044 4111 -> 1.62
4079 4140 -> 1.53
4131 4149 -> 1.71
